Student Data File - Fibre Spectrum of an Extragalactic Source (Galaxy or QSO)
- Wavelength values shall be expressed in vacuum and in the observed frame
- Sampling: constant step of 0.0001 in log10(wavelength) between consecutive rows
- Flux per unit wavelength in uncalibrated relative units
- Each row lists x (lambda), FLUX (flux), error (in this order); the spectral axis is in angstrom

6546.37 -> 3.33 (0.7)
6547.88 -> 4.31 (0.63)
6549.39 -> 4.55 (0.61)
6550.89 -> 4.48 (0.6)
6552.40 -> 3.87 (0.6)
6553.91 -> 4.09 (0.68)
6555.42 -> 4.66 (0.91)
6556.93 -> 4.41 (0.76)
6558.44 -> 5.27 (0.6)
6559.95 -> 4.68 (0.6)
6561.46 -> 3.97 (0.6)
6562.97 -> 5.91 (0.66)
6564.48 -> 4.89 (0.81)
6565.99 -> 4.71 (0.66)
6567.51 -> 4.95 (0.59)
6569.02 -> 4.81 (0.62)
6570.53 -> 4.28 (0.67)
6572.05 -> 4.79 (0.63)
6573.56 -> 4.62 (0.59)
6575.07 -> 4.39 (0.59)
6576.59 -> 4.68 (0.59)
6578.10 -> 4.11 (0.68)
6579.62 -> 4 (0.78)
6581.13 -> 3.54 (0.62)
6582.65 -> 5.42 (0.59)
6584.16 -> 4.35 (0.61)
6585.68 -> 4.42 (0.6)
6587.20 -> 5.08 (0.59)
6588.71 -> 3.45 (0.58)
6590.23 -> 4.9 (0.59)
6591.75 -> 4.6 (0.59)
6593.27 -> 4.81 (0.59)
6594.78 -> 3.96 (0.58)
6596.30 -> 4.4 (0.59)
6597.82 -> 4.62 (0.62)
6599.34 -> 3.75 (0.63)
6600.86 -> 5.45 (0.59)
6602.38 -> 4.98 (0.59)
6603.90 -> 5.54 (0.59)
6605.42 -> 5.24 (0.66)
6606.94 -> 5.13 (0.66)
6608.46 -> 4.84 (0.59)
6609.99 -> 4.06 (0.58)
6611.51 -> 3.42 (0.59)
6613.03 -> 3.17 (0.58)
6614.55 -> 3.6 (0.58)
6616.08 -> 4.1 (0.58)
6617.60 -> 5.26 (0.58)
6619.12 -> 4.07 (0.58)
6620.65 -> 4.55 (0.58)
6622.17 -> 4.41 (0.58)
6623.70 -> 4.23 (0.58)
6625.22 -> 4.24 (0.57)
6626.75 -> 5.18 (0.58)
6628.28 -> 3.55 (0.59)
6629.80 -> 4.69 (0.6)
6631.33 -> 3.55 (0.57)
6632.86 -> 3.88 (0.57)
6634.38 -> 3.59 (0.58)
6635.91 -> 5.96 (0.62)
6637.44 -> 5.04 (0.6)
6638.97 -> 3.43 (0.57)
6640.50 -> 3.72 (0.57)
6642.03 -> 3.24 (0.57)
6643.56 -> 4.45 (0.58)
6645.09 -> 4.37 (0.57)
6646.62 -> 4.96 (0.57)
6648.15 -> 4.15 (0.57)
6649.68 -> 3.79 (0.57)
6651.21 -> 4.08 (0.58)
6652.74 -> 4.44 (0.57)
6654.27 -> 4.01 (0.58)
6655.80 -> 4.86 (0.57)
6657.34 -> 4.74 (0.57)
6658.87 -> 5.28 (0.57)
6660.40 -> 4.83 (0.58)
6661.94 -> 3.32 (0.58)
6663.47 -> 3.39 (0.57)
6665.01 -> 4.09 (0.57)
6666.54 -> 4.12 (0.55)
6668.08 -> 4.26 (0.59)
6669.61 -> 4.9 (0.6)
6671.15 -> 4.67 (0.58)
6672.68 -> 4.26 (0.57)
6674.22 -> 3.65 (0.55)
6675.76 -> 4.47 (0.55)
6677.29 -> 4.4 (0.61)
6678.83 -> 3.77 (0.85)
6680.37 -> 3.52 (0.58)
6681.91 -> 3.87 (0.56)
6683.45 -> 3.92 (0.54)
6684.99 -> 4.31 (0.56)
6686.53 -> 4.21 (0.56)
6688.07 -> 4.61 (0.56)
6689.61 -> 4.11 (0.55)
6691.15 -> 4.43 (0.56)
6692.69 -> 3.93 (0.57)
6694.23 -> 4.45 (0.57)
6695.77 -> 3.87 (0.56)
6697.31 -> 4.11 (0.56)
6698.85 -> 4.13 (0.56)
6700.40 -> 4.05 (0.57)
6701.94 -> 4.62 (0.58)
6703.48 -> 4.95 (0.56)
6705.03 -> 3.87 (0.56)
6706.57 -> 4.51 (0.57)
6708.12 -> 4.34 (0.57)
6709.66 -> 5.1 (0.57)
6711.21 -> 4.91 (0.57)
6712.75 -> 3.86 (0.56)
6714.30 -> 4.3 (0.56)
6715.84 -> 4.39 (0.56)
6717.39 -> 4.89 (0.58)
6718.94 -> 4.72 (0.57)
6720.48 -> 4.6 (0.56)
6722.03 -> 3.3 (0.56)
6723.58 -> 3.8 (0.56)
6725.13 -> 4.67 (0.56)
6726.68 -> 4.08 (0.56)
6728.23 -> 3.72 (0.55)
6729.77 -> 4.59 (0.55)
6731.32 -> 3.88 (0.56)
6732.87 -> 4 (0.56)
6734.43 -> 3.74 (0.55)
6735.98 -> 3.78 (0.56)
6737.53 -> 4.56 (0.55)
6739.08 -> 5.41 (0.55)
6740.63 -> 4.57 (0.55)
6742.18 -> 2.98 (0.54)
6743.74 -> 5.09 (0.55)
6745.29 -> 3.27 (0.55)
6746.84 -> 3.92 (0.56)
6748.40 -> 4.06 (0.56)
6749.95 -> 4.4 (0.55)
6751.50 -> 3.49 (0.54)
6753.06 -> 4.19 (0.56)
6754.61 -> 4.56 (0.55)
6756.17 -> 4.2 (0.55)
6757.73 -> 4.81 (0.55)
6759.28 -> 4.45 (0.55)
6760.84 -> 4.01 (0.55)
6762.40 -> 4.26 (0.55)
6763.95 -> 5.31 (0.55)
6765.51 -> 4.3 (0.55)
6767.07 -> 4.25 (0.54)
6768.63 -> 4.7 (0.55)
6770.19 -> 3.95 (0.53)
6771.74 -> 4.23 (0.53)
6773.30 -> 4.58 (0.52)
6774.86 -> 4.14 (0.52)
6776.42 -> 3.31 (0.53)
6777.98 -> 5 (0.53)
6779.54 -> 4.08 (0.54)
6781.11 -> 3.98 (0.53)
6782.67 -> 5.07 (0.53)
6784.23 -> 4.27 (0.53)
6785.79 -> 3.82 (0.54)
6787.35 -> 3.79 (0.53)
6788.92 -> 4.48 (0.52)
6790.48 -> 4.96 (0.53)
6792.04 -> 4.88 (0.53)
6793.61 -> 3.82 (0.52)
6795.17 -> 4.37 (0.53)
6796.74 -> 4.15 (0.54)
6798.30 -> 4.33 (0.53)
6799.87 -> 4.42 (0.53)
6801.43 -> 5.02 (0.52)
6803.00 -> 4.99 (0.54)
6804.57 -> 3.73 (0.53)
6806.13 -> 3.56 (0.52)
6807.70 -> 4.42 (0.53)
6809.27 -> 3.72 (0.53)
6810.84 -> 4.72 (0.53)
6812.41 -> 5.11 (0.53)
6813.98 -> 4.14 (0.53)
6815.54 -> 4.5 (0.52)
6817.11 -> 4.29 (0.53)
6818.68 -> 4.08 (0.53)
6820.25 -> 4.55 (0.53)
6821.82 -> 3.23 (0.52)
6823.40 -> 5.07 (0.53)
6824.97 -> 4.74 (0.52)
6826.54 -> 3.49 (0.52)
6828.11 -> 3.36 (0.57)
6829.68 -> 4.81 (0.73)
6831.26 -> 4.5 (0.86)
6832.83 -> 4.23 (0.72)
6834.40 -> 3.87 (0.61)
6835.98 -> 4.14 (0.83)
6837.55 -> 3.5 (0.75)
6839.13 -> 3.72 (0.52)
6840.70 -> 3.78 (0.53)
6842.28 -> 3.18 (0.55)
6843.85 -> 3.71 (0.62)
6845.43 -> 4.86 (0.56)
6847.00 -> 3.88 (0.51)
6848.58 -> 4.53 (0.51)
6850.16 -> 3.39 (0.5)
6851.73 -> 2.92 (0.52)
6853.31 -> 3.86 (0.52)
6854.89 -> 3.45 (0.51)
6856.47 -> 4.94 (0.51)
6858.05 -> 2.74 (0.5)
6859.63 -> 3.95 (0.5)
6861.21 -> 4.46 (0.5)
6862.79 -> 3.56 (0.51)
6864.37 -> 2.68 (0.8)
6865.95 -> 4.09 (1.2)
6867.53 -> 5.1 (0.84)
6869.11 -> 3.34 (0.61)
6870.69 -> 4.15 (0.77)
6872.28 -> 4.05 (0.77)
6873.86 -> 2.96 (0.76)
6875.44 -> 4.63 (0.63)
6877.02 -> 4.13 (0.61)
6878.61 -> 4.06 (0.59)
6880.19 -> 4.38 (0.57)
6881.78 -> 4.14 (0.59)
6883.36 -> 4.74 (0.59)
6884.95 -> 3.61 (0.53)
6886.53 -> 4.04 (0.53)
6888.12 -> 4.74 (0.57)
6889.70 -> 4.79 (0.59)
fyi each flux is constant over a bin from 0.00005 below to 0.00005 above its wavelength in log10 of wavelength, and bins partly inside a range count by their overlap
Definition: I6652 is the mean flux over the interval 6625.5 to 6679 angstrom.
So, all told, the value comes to 4.26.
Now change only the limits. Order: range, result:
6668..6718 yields 4.29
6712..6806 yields 4.27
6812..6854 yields 4.04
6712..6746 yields 4.19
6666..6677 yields 4.34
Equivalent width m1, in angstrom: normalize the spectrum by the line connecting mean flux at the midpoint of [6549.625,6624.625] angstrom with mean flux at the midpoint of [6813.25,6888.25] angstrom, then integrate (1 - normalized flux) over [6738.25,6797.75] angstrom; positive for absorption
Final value -1.9 angstrom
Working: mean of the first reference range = 4.51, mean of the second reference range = 4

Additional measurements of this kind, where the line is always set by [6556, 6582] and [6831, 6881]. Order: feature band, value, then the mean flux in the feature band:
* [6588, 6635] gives 1.3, 4.36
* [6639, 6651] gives 1.0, 4.06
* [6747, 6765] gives -0.8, 4.32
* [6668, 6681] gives 0.4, 4.22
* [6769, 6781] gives -0.3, 4.19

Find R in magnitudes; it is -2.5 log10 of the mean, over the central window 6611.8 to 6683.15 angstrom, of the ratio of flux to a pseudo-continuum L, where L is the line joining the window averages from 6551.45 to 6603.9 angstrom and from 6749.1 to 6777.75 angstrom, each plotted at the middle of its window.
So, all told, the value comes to 0.06 mag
